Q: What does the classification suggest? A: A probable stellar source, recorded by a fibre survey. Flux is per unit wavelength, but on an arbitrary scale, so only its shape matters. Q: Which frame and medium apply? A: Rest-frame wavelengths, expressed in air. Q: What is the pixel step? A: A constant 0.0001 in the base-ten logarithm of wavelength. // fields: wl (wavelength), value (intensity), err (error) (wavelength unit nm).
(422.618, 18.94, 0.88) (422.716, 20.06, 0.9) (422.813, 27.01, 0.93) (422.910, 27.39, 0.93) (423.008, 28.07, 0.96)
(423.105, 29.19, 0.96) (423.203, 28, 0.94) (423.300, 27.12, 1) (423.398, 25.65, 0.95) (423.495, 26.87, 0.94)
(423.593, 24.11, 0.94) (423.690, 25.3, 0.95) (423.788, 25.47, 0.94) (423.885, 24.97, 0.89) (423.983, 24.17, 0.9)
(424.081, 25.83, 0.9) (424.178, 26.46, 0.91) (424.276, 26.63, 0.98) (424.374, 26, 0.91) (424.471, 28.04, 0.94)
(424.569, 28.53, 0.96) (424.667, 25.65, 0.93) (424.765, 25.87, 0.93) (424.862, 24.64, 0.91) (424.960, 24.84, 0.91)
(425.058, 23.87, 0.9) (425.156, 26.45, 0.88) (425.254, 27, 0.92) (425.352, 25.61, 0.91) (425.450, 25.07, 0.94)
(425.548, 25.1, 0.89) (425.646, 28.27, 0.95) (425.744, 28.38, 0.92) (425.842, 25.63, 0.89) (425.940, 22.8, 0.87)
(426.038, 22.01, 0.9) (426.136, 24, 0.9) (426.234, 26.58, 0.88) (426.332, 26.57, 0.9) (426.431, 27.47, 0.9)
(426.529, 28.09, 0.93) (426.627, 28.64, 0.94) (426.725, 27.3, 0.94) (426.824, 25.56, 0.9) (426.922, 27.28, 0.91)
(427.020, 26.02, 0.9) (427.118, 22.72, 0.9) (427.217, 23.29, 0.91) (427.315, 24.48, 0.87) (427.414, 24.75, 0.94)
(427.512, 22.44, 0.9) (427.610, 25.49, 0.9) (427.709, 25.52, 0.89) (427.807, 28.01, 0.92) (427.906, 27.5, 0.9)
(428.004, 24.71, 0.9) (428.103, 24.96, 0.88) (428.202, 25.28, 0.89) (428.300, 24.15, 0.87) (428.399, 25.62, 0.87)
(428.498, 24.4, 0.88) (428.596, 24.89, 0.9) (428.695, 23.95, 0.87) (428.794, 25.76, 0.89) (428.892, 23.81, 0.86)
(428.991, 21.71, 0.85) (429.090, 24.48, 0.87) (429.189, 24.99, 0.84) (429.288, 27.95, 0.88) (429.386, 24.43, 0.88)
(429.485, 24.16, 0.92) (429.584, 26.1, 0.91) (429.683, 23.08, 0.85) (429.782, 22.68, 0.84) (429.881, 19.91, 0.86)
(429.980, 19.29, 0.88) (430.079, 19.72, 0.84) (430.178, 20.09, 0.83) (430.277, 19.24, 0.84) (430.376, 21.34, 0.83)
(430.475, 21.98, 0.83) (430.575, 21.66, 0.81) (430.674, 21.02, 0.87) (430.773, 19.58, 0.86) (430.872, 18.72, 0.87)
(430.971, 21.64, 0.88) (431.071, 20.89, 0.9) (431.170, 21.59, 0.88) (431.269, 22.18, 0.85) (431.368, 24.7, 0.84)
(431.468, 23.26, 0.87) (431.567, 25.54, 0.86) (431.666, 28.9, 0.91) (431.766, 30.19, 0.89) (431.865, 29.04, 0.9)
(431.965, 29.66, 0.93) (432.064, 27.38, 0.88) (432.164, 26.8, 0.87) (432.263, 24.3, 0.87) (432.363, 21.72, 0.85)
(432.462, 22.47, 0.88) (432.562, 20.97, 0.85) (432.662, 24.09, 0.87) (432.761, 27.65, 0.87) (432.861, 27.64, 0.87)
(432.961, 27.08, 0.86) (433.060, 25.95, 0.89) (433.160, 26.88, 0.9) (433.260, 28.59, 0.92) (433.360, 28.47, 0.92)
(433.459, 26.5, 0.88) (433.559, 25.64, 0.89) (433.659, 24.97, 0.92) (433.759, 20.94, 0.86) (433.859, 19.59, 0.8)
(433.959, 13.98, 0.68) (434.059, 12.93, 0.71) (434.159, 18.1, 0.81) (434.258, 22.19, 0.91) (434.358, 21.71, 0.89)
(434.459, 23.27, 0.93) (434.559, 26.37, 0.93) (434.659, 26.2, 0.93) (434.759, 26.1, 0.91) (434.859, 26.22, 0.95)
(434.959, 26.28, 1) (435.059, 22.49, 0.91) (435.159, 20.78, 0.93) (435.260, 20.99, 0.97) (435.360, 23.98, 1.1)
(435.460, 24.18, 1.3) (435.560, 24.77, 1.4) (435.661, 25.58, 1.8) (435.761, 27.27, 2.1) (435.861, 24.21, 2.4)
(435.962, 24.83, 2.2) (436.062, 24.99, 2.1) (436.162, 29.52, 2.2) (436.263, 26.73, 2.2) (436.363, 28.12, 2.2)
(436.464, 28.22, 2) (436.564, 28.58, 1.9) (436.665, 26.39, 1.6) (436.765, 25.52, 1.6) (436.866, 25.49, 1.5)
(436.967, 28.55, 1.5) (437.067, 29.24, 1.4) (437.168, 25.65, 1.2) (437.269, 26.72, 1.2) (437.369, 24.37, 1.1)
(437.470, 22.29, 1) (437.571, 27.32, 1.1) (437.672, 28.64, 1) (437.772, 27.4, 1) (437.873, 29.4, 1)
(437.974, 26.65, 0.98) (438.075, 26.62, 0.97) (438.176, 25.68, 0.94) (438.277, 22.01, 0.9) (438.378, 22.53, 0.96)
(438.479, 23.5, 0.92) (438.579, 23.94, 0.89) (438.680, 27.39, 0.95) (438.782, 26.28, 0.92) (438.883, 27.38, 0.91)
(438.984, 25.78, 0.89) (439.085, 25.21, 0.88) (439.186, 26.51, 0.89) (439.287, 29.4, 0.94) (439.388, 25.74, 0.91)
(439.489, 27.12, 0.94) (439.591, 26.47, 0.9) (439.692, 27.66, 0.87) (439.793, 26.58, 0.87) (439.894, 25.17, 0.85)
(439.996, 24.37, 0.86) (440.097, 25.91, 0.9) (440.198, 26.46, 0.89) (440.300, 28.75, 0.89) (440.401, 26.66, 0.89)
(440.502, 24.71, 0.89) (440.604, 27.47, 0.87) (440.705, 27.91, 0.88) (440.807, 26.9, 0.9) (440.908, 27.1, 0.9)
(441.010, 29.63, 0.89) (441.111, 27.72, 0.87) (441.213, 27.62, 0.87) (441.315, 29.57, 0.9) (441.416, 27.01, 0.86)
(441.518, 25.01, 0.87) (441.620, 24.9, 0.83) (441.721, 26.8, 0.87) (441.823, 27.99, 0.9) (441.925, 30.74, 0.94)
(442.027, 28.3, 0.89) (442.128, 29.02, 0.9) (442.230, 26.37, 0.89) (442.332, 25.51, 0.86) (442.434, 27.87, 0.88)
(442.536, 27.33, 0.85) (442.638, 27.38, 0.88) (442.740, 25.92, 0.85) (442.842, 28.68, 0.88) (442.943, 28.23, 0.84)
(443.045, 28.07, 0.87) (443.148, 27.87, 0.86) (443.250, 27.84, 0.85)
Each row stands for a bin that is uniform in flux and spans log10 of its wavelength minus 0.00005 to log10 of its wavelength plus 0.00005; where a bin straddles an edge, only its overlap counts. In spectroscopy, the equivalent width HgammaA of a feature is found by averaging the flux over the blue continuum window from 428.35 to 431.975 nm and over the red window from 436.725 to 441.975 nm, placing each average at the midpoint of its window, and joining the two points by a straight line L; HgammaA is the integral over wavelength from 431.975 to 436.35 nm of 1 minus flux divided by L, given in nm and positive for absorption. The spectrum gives 0.08 nm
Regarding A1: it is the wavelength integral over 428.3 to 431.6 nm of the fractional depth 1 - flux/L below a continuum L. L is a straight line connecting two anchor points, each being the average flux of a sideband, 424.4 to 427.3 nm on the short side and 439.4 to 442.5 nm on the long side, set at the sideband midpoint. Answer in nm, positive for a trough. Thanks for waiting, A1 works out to 0.44 nm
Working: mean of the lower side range 25.9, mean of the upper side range 27.1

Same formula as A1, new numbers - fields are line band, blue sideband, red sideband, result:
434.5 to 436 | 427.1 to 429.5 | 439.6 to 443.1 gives 0.08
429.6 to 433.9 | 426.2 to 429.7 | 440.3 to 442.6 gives 0.35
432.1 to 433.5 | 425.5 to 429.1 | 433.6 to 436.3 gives -0.11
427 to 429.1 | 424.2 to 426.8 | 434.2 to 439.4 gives 0.10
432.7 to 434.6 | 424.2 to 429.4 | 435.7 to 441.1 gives 0.18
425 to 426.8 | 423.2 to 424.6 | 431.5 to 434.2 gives -0.02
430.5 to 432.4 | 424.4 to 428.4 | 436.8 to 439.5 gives 0.13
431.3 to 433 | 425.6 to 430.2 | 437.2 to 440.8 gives -0.04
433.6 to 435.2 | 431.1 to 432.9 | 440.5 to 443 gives 0.24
